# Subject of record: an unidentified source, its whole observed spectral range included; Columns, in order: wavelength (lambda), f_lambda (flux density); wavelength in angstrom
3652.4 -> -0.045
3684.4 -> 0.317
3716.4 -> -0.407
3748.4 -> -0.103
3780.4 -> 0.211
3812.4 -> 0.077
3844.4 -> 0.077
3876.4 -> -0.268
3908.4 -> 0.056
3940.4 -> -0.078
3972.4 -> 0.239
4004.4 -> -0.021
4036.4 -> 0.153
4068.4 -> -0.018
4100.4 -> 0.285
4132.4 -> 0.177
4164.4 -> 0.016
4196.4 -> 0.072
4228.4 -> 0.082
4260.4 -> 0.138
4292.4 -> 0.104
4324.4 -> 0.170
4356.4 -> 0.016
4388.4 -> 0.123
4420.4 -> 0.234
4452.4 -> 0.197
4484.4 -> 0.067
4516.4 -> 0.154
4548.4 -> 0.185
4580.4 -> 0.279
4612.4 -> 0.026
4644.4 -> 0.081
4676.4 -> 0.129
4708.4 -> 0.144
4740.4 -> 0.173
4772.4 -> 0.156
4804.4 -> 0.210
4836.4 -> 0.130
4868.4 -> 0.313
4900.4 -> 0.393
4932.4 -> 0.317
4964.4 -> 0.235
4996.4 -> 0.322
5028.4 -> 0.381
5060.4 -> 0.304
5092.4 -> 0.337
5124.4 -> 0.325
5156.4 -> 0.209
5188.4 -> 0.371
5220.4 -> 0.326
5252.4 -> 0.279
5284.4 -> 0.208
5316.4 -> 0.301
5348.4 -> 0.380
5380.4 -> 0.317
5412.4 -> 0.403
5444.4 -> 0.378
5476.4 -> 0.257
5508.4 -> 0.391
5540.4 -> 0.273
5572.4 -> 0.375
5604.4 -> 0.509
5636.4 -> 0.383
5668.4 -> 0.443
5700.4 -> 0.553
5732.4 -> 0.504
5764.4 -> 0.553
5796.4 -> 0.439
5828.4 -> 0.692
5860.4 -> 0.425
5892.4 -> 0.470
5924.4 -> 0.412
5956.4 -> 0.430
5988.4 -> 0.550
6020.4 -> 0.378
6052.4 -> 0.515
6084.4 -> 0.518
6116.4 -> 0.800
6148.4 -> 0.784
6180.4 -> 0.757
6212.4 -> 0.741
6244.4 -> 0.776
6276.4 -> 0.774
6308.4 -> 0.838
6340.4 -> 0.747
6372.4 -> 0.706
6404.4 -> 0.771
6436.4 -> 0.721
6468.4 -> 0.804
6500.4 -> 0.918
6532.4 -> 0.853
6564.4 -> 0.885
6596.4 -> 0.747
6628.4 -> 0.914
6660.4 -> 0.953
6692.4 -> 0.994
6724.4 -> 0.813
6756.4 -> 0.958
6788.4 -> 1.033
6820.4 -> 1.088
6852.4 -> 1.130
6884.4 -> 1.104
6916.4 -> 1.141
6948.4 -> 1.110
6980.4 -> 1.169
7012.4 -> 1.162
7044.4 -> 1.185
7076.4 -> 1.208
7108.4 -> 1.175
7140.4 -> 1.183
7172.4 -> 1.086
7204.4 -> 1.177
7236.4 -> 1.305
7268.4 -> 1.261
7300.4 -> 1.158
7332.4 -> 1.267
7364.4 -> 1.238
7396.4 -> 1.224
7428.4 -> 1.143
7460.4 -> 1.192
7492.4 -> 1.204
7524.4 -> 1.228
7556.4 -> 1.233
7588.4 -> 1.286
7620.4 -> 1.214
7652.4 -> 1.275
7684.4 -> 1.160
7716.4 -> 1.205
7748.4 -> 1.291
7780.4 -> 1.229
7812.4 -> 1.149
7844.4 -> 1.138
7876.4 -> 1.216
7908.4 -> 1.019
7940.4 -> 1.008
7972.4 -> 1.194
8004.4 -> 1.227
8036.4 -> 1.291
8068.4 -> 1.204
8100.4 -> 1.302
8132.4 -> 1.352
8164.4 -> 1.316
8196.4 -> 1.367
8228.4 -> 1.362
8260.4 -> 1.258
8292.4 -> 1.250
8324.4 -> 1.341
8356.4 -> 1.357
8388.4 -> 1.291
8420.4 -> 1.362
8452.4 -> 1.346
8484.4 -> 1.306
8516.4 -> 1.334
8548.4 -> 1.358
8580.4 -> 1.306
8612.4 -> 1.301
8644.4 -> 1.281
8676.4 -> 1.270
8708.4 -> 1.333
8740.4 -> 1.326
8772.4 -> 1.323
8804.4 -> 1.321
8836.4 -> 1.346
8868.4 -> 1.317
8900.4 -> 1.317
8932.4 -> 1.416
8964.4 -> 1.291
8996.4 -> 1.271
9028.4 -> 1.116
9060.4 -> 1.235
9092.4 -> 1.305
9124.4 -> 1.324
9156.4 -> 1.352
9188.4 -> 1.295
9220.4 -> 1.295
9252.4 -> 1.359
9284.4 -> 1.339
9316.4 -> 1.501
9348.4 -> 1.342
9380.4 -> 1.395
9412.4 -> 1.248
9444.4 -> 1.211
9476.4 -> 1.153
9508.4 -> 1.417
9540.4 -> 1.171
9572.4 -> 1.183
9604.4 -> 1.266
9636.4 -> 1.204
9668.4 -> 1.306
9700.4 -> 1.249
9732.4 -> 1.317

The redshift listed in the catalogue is 0.53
